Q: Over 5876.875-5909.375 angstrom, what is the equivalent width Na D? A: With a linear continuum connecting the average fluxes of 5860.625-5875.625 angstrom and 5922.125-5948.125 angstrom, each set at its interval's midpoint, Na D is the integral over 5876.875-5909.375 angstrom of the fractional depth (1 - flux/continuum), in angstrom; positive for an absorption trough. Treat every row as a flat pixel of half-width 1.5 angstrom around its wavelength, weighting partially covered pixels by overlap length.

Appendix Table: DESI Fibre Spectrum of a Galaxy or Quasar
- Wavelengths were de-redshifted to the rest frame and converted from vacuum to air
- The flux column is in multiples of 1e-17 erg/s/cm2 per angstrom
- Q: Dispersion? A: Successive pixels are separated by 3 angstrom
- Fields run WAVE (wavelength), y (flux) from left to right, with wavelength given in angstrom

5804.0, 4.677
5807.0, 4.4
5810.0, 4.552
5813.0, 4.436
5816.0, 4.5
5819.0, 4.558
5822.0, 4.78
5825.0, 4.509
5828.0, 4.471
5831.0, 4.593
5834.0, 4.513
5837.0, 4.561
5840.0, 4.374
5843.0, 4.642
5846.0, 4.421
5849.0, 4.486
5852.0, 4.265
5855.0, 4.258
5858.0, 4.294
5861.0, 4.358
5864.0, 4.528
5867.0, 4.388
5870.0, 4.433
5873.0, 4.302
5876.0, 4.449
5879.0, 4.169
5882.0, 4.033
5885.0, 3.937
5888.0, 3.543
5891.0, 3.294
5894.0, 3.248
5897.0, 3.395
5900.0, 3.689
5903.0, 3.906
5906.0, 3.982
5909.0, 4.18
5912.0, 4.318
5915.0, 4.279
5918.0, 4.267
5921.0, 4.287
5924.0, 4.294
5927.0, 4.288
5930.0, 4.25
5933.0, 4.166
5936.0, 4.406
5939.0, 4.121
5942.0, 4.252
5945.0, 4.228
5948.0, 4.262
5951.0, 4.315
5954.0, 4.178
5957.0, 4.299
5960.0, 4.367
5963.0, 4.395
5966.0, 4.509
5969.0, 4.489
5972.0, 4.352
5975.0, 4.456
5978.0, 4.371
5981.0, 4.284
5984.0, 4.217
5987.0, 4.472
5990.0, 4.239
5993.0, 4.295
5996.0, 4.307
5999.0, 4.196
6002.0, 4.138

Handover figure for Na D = 4.4 angstrom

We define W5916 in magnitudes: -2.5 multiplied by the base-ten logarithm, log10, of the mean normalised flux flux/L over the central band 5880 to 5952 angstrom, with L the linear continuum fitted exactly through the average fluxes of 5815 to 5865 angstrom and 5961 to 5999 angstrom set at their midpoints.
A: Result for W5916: 0.10 mag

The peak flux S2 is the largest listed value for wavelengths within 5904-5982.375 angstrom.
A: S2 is 4.509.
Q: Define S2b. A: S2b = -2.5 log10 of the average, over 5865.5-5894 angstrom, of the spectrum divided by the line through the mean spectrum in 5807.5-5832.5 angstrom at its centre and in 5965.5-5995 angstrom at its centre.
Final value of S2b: 0.12 mag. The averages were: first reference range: 4.54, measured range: 4.02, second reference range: 4.36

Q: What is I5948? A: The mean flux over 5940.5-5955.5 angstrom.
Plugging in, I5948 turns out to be 4.25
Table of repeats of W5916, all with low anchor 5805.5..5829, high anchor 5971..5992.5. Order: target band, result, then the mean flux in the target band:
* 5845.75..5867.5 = 0.027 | 4.37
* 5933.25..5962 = 0.028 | 4.27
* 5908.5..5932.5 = 0.035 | 4.27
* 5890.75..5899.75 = 0.300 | 3.37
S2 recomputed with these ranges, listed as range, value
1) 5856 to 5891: 4.528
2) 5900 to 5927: 4.318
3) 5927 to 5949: 4.406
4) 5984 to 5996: 4.472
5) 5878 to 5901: 4.169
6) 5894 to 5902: 3.689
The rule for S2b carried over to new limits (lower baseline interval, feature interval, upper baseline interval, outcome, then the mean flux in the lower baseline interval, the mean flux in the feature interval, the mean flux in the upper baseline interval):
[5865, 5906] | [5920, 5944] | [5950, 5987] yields -0.02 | 3.92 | 4.26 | 4.36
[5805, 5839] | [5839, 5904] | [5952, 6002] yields 0.09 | 4.53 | 4.11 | 4.33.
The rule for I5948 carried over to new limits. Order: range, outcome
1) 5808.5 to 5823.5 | 4.57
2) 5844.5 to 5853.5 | 4.39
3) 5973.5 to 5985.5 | 4.33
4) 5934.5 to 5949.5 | 4.25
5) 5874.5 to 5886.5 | 4.15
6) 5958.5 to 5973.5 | 4.42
